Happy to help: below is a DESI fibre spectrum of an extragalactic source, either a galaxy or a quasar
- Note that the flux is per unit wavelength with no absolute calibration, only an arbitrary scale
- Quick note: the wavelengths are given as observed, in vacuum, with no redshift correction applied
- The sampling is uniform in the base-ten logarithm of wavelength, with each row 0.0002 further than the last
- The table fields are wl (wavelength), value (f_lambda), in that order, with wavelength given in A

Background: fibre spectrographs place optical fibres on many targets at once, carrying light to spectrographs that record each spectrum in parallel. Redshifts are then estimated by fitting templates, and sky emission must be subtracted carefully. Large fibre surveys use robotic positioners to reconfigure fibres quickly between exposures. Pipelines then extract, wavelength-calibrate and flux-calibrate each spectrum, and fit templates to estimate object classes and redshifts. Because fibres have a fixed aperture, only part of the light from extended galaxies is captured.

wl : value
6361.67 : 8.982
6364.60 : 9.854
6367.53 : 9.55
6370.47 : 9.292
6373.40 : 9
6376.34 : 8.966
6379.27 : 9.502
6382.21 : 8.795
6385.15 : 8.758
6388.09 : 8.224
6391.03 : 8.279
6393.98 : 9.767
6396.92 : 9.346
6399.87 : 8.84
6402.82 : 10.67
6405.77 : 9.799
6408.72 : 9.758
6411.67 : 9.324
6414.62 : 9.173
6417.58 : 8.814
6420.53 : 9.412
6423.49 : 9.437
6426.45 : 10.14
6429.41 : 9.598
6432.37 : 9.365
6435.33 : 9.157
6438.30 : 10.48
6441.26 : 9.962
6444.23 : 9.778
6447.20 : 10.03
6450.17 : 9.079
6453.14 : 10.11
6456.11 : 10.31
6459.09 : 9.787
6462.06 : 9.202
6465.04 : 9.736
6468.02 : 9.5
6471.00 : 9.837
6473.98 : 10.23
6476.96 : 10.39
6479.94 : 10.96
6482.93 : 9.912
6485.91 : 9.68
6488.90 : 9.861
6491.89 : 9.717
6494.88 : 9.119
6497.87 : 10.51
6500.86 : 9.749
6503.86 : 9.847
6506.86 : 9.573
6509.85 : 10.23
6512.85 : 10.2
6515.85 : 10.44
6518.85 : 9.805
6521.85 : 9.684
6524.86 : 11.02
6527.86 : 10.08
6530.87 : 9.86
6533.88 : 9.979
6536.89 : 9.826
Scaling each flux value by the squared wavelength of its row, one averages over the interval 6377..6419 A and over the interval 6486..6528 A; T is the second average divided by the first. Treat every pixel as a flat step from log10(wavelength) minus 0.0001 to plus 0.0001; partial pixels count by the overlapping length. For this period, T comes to 1.12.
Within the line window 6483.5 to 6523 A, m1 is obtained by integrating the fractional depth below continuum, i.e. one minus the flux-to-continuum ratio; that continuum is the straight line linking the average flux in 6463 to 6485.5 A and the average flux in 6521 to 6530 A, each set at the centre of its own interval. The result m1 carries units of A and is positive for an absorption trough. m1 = 1.1 A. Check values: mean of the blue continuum 10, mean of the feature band 9.88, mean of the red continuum 10.3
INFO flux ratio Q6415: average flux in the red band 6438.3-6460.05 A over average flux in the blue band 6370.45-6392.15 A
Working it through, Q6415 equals 1.1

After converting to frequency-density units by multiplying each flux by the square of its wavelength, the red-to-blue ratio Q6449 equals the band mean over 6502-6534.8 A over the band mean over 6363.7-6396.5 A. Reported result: 1.2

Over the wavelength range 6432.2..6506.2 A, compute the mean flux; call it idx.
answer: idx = 9.86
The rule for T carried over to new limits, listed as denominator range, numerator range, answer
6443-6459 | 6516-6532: 1.05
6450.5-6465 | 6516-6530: 1.06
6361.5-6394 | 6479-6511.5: 1.14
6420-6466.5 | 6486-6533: 1.05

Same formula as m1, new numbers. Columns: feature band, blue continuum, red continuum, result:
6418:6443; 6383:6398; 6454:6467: -0.75 A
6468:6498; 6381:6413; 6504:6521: -0.47 A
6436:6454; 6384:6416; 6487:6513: -0.63 A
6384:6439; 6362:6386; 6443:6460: 0.86 A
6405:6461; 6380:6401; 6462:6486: -1.22 A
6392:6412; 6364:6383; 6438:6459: -0.23 A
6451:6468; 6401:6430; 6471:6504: 0.12 A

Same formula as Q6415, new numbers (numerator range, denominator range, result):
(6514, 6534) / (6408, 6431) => 1.07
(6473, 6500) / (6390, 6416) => 1.06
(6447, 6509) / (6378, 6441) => 1.05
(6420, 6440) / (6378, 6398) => 1.08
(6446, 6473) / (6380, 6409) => 1.06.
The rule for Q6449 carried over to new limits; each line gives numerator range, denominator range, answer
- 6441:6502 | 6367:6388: 1.12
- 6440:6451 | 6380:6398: 1.12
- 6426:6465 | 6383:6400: 1.12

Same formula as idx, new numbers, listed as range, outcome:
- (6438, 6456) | 9.9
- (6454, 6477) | 9.85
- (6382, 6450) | 9.44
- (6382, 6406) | 9.15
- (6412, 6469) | 9.63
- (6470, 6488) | 10.2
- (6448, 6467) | 9.71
